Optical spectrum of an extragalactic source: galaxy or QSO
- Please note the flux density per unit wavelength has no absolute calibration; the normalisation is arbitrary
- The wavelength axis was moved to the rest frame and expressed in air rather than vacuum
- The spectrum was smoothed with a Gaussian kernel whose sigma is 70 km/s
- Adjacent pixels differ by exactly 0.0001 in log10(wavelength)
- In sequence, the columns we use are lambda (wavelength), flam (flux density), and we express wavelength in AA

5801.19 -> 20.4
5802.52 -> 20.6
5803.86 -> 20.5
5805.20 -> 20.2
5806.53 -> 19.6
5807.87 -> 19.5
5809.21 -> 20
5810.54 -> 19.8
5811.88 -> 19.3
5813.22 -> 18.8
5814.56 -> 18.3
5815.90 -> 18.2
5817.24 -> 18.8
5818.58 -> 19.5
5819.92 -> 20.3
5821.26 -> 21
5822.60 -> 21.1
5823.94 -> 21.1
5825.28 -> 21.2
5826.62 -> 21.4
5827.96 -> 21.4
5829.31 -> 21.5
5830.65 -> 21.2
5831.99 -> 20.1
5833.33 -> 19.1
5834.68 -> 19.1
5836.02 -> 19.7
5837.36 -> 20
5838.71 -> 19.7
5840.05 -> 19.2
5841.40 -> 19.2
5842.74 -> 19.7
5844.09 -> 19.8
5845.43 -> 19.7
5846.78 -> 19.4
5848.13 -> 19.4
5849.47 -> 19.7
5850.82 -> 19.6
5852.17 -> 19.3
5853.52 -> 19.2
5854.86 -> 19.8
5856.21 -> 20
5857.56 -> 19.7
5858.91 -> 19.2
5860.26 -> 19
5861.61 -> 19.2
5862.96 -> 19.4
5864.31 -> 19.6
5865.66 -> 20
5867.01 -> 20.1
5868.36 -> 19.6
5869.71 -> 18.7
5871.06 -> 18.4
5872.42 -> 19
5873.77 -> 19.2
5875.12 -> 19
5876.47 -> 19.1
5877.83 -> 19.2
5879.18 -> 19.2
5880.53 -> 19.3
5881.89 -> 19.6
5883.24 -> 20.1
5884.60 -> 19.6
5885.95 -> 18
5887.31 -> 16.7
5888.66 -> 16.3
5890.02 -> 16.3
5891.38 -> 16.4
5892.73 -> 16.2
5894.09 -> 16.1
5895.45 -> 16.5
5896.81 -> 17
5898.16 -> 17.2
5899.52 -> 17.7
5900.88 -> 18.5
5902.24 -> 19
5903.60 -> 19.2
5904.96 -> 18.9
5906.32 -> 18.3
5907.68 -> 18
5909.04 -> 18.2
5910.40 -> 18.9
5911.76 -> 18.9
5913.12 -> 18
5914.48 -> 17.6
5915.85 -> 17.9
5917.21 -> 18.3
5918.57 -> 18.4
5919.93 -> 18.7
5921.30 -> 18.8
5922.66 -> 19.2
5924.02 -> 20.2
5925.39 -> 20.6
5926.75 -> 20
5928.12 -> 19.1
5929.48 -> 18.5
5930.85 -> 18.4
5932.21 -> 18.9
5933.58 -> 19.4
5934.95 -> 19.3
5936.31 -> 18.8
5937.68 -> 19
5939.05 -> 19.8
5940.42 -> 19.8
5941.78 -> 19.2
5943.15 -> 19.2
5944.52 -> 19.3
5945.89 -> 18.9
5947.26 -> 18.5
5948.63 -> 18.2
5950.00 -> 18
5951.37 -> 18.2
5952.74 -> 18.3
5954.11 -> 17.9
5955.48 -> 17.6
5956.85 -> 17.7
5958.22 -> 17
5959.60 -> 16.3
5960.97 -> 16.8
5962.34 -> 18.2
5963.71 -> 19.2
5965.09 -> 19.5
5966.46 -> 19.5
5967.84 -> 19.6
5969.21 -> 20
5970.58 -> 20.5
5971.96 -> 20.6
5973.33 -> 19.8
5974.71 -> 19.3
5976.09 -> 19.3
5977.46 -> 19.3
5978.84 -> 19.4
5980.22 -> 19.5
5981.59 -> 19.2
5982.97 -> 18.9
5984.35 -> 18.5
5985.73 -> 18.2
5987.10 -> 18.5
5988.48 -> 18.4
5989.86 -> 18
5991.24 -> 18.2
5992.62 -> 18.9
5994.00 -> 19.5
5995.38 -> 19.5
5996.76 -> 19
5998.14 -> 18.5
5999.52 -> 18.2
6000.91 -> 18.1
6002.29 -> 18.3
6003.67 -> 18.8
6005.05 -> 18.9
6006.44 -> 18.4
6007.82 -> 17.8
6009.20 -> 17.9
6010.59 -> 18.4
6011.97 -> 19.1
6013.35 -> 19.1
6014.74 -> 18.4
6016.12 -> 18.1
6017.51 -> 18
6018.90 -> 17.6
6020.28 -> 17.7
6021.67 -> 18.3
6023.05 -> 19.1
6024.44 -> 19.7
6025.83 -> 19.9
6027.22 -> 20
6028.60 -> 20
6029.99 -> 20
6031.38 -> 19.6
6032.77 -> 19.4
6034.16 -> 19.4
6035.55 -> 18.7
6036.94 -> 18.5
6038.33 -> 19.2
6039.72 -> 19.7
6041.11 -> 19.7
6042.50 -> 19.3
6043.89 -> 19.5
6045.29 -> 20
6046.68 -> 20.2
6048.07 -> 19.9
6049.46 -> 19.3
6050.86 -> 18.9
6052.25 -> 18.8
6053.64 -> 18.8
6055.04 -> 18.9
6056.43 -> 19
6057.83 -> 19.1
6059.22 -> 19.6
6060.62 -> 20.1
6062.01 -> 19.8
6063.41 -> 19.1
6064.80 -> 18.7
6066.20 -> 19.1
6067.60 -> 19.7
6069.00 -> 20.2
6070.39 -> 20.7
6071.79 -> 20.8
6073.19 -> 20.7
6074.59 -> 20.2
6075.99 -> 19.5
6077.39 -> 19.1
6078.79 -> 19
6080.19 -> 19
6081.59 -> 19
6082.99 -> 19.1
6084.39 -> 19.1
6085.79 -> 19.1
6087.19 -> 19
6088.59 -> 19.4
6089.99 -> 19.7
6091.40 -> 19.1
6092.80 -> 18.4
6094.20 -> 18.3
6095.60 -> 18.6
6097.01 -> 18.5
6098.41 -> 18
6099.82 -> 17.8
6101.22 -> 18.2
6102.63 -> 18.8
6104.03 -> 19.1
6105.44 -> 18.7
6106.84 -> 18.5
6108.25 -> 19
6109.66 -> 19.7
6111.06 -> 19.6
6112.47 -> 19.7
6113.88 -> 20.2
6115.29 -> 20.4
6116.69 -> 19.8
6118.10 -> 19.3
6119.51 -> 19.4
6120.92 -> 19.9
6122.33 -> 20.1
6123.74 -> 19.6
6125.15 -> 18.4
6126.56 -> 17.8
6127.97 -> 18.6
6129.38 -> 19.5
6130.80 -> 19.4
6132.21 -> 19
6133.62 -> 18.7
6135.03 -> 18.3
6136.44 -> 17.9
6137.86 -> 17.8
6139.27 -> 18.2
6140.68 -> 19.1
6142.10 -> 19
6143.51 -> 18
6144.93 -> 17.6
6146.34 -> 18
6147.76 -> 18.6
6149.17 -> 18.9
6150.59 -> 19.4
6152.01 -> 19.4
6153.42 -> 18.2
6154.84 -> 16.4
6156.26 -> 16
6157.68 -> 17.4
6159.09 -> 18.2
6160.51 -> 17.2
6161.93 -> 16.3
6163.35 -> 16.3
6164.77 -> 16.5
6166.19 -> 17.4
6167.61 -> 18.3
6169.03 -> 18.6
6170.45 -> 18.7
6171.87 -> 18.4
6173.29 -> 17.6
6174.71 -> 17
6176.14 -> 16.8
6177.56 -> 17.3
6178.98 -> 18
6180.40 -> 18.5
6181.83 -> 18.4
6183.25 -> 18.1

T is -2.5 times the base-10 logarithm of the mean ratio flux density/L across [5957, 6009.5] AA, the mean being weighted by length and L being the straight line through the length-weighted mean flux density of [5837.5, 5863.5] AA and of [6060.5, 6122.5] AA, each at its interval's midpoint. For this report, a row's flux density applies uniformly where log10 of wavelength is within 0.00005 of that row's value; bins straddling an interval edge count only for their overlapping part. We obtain 0.04 mag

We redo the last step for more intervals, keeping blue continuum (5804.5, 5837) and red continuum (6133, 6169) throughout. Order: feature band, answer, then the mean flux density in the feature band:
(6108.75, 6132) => -0.078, 19.4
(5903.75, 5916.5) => 0.064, 18.3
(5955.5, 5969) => 0.051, 18.2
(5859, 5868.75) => 0.011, 19.5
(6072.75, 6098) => -0.047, 19.1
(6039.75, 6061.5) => -0.050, 19.4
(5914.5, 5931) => 0.022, 19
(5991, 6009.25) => 0.015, 18.6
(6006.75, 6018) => 0.024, 18.4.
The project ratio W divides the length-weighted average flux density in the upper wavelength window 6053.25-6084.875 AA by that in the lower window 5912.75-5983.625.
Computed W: 1.0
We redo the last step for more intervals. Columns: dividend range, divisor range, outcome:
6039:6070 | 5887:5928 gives 1.07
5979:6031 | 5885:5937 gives 1.03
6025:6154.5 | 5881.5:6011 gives 1.03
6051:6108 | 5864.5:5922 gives 1.04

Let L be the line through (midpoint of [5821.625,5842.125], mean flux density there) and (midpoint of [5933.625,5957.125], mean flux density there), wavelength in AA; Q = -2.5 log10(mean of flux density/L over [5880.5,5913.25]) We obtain 0.09 mag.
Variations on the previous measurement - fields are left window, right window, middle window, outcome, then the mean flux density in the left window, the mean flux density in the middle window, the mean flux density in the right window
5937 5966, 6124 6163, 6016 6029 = -0.03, 18.4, 18.8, 18.2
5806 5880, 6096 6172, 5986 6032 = 0.02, 19.7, 18.7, 18.5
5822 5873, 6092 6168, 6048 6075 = -0.04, 19.8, 19.6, 18.5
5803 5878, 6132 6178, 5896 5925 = 0.05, 19.7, 18.4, 17.9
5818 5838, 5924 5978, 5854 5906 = 0.07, 20.5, 18.6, 18.9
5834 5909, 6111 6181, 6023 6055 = -0.05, 18.8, 19.5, 18.4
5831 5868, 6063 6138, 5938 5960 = 0.06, 19.6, 18.4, 19.2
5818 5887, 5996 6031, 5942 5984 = 0.01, 19.7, 18.8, 18.7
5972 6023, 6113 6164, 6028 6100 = -0.04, 18.7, 19.3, 18.5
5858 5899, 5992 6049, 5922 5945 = -0.04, 18.4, 19.3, 19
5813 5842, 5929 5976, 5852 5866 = 0.01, 20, 19.5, 18.8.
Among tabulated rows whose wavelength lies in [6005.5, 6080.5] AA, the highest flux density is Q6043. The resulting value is 20.8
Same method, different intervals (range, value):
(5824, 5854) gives 21.5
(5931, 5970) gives 20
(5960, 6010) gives 20.6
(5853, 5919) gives 20.1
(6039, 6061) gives 20.2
